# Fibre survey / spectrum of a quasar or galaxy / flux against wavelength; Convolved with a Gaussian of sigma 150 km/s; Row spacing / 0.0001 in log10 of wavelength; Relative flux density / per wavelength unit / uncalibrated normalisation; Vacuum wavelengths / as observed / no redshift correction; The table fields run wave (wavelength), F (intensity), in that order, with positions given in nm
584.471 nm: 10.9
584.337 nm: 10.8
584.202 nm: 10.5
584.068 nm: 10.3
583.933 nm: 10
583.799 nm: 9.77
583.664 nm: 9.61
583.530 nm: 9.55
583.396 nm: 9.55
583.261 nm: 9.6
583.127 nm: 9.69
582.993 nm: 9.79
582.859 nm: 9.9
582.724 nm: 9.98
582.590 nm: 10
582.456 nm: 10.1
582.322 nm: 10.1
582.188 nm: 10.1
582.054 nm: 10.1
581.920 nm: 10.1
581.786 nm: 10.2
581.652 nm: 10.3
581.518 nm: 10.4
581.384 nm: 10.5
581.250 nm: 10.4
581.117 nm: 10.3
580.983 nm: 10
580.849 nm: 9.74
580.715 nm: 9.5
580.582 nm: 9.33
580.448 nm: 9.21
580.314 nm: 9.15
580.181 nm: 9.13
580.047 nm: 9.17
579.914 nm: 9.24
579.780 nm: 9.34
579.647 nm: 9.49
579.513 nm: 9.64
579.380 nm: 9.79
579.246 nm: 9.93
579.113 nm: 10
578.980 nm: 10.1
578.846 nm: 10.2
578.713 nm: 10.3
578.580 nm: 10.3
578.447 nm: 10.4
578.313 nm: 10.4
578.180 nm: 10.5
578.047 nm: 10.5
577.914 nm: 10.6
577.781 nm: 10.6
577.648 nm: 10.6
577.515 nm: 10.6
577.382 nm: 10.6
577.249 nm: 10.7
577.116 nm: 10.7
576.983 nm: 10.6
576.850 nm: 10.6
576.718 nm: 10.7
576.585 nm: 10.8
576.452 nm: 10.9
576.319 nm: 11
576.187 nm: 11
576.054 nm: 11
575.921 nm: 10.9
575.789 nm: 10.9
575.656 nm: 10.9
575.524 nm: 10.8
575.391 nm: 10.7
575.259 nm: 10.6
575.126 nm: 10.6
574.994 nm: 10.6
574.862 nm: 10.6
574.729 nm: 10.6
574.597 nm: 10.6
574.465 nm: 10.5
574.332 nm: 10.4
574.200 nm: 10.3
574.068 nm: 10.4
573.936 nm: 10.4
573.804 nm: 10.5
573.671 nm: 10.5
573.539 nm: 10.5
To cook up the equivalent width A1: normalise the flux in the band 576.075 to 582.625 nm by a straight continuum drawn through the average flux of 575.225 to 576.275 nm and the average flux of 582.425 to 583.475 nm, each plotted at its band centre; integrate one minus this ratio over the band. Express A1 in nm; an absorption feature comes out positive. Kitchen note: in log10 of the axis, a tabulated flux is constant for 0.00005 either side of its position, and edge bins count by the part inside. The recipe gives 0.109 nm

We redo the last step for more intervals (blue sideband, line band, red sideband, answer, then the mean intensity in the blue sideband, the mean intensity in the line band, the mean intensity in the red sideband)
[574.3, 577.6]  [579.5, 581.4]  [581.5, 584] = 0.11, 10.7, 9.59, 9.93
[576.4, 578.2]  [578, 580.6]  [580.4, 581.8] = 0.13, 10.6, 9.81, 9.99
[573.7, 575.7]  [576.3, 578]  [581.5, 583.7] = -0.05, 10.6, 10.7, 9.94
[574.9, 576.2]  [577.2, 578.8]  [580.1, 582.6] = -0.01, 10.8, 10.5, 9.92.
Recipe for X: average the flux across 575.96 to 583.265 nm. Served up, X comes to 10.2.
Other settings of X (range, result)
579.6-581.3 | 9.54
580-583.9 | 9.84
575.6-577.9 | 10.8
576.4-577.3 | 10.7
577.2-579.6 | 10.3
